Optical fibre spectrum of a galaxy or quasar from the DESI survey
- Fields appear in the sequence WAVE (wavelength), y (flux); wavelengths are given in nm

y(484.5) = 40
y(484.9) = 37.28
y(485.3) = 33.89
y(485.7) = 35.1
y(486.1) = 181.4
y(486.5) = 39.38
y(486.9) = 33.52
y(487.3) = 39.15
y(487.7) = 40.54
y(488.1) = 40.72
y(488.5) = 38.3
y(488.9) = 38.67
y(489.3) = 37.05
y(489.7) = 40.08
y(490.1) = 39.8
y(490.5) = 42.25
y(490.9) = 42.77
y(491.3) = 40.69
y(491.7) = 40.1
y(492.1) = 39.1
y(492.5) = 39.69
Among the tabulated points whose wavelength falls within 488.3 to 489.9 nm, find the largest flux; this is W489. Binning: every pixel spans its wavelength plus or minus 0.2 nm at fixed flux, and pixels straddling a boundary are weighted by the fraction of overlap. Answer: 40.08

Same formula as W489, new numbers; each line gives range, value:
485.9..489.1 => 181.4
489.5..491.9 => 42.77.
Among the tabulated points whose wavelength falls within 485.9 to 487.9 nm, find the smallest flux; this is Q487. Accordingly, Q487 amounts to 33.52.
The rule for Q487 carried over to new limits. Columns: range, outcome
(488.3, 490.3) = 37.05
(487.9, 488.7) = 38.3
